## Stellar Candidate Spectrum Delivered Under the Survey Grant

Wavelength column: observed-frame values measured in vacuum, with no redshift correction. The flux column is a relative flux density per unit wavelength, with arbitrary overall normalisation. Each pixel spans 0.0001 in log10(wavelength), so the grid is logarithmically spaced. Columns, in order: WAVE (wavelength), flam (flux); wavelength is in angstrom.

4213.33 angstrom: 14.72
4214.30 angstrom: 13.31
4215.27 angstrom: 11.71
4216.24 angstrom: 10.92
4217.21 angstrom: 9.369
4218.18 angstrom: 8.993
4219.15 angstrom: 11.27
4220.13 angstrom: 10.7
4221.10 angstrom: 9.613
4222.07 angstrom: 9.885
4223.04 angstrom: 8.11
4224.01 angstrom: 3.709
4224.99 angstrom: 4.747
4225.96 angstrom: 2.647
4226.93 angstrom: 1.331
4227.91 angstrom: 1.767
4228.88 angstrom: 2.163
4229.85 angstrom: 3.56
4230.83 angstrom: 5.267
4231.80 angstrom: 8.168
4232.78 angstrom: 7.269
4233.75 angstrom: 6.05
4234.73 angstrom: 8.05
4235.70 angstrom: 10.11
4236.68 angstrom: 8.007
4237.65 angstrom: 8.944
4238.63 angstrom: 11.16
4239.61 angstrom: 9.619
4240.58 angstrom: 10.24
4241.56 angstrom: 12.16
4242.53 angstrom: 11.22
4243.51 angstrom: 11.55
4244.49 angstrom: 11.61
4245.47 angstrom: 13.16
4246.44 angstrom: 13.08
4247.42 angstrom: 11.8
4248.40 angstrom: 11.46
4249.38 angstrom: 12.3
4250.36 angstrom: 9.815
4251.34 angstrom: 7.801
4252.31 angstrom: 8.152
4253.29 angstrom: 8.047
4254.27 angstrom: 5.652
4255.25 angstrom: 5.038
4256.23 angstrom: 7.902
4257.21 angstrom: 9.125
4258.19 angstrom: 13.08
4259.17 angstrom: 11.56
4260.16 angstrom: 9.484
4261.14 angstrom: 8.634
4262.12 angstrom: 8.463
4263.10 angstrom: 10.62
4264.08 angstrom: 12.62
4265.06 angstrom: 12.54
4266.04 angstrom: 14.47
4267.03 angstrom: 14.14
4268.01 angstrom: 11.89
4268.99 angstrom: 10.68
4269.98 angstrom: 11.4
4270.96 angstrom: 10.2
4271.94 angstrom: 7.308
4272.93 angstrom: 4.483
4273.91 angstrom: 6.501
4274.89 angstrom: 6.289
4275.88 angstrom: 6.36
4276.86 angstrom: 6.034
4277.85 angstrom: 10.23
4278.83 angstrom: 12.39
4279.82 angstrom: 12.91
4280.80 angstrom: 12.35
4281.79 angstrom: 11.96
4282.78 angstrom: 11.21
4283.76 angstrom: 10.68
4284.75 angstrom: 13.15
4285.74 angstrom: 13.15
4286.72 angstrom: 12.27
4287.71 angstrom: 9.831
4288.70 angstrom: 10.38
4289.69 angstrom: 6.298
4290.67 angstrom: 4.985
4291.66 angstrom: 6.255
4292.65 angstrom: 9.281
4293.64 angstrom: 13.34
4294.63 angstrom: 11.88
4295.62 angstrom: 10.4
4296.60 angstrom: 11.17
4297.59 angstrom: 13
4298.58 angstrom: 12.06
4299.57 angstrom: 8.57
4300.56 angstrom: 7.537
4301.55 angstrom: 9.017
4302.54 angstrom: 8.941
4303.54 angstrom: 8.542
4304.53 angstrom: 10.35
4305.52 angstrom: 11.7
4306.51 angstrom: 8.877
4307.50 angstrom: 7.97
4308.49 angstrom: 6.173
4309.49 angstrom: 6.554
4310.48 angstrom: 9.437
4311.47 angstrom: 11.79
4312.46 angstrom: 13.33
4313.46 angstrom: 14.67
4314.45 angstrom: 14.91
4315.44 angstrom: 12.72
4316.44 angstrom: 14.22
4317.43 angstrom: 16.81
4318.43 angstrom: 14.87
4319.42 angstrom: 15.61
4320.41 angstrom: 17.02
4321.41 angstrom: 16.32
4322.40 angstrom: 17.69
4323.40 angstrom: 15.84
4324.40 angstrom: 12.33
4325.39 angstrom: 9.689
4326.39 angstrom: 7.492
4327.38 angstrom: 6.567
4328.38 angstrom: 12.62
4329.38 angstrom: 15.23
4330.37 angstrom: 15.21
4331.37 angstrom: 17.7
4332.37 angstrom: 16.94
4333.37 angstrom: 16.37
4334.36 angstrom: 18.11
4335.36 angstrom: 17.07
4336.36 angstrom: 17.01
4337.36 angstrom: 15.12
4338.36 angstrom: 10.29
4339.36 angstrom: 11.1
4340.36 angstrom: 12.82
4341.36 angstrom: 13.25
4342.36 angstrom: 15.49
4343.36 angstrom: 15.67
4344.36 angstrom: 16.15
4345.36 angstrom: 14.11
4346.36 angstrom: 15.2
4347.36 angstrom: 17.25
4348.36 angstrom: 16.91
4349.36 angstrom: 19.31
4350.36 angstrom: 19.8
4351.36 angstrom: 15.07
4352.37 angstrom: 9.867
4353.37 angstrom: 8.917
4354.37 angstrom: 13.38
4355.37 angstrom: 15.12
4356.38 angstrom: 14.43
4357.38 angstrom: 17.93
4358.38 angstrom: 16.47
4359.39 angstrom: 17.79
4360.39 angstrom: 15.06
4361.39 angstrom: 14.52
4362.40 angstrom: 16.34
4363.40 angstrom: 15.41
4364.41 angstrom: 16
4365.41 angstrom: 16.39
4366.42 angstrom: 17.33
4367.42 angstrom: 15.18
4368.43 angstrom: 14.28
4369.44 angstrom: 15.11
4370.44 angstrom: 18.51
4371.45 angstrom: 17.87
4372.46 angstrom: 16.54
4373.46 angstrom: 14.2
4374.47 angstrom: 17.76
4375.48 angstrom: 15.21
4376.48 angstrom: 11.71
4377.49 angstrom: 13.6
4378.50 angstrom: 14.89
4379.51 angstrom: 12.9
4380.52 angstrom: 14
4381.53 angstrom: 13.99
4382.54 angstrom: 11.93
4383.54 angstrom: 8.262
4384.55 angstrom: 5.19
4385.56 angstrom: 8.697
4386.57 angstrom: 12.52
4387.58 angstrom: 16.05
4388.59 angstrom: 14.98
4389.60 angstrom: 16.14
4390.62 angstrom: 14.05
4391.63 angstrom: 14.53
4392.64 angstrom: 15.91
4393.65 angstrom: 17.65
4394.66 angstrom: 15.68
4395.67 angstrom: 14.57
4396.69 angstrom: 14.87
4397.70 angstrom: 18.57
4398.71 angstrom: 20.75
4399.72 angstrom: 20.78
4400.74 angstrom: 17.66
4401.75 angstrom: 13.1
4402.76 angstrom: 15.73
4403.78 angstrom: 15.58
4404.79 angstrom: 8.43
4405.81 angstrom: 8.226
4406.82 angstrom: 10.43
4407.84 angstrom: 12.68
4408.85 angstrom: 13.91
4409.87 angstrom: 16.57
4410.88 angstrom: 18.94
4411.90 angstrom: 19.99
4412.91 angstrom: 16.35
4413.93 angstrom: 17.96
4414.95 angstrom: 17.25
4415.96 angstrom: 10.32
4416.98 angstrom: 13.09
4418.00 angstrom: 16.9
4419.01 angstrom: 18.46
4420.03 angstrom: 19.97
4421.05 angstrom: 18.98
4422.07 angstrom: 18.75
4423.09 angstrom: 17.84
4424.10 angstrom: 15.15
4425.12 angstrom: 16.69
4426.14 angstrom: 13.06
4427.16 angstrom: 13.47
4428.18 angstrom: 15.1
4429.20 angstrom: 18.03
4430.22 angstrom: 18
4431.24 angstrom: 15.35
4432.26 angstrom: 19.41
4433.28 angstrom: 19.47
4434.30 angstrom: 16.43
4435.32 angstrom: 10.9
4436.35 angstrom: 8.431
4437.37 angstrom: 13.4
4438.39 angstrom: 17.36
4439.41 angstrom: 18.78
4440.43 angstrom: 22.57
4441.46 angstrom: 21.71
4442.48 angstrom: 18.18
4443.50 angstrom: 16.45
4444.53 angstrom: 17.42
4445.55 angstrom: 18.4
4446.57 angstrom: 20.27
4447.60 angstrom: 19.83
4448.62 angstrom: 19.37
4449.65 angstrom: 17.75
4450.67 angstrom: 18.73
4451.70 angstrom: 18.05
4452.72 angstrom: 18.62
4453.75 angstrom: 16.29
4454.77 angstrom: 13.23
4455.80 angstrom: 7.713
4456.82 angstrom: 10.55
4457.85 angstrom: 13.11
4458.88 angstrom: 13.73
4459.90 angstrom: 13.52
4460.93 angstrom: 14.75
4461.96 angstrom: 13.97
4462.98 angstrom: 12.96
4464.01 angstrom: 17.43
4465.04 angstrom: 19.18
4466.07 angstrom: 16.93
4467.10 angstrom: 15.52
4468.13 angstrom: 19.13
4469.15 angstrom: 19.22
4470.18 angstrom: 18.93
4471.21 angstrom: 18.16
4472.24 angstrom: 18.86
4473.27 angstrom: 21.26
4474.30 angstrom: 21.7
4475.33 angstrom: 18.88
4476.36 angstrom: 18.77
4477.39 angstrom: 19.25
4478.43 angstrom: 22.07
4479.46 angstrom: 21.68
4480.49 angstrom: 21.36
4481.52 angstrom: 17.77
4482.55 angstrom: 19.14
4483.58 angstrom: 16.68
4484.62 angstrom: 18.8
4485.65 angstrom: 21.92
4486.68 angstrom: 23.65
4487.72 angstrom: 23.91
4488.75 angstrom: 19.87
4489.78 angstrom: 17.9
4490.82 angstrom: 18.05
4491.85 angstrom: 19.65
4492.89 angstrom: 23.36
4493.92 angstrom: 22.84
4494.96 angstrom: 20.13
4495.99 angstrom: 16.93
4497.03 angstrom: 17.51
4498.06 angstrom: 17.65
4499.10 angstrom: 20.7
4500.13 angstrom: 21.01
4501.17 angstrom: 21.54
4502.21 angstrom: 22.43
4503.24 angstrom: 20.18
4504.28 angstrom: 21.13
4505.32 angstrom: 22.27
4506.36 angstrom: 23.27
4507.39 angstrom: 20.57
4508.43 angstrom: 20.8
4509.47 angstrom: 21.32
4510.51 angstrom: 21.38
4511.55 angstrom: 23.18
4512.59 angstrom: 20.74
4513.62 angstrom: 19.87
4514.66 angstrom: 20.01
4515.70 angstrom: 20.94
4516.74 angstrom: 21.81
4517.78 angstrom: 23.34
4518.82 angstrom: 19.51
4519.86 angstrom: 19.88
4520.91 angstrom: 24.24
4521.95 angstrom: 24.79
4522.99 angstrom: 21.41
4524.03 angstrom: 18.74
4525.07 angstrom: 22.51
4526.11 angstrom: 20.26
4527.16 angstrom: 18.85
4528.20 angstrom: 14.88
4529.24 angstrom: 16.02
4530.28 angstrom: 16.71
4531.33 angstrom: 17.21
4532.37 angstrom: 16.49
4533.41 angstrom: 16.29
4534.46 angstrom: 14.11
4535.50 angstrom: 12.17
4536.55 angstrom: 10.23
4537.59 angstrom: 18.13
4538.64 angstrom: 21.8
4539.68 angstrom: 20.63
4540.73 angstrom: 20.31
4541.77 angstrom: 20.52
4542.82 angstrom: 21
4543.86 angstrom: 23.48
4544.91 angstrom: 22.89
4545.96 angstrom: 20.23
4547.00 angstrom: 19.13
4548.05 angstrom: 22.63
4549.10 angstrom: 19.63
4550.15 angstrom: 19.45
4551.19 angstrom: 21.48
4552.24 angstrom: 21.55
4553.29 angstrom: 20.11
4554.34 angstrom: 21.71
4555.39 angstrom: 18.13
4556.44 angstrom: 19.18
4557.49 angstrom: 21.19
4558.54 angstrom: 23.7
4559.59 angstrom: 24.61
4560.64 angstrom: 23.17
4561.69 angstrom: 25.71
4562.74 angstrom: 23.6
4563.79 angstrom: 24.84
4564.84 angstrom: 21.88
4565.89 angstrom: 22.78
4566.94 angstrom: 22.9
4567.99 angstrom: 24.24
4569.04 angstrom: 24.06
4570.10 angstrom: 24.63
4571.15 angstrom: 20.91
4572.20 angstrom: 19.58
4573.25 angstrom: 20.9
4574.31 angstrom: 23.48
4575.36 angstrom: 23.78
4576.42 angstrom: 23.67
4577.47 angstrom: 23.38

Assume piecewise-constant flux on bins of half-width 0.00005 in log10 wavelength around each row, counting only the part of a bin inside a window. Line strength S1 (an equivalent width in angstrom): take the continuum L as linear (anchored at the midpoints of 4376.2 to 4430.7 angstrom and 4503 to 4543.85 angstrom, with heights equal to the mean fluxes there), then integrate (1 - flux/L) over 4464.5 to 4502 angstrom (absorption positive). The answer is -3.31 angstrom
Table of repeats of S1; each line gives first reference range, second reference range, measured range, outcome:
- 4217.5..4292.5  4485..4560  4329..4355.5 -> -5.0 angstrom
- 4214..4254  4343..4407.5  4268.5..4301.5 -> 3.3 angstrom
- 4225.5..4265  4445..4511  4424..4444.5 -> 0.6 angstrom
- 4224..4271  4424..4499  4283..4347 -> -2.6 angstrom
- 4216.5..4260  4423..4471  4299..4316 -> 1.7 angstrom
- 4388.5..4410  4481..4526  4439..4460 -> 1.0 angstrom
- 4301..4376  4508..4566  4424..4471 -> 3.2 angstrom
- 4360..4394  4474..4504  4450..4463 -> 2.9 angstrom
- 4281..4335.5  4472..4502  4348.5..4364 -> -1.3 angstrom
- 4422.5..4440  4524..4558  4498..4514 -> -2.9 angstrom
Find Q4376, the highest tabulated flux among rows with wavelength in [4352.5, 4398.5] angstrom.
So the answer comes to 18.57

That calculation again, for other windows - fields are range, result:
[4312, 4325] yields 17.69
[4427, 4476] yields 22.57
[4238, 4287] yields 14.47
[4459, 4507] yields 23.91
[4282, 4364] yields 19.8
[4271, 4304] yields 13.34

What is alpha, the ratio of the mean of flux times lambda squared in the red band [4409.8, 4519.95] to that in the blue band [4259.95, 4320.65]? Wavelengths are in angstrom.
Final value 1.87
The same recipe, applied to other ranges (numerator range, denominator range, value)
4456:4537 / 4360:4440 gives 1.30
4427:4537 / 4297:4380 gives 1.41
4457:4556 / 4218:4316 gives 2.28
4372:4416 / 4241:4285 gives 1.51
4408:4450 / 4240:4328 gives 1.69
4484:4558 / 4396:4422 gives 1.33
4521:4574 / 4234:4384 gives 1.85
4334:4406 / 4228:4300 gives 1.61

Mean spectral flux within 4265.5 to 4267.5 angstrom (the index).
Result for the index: 14.2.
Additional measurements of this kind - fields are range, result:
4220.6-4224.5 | 7.85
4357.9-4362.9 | 16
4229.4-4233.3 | 6.09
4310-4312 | 10.7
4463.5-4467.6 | 17.2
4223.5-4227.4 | 3.15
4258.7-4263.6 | 9.74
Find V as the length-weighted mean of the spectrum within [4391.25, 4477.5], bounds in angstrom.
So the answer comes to 16.5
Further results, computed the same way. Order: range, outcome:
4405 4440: 15.7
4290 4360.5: 13.1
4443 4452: 18.5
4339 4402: 15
